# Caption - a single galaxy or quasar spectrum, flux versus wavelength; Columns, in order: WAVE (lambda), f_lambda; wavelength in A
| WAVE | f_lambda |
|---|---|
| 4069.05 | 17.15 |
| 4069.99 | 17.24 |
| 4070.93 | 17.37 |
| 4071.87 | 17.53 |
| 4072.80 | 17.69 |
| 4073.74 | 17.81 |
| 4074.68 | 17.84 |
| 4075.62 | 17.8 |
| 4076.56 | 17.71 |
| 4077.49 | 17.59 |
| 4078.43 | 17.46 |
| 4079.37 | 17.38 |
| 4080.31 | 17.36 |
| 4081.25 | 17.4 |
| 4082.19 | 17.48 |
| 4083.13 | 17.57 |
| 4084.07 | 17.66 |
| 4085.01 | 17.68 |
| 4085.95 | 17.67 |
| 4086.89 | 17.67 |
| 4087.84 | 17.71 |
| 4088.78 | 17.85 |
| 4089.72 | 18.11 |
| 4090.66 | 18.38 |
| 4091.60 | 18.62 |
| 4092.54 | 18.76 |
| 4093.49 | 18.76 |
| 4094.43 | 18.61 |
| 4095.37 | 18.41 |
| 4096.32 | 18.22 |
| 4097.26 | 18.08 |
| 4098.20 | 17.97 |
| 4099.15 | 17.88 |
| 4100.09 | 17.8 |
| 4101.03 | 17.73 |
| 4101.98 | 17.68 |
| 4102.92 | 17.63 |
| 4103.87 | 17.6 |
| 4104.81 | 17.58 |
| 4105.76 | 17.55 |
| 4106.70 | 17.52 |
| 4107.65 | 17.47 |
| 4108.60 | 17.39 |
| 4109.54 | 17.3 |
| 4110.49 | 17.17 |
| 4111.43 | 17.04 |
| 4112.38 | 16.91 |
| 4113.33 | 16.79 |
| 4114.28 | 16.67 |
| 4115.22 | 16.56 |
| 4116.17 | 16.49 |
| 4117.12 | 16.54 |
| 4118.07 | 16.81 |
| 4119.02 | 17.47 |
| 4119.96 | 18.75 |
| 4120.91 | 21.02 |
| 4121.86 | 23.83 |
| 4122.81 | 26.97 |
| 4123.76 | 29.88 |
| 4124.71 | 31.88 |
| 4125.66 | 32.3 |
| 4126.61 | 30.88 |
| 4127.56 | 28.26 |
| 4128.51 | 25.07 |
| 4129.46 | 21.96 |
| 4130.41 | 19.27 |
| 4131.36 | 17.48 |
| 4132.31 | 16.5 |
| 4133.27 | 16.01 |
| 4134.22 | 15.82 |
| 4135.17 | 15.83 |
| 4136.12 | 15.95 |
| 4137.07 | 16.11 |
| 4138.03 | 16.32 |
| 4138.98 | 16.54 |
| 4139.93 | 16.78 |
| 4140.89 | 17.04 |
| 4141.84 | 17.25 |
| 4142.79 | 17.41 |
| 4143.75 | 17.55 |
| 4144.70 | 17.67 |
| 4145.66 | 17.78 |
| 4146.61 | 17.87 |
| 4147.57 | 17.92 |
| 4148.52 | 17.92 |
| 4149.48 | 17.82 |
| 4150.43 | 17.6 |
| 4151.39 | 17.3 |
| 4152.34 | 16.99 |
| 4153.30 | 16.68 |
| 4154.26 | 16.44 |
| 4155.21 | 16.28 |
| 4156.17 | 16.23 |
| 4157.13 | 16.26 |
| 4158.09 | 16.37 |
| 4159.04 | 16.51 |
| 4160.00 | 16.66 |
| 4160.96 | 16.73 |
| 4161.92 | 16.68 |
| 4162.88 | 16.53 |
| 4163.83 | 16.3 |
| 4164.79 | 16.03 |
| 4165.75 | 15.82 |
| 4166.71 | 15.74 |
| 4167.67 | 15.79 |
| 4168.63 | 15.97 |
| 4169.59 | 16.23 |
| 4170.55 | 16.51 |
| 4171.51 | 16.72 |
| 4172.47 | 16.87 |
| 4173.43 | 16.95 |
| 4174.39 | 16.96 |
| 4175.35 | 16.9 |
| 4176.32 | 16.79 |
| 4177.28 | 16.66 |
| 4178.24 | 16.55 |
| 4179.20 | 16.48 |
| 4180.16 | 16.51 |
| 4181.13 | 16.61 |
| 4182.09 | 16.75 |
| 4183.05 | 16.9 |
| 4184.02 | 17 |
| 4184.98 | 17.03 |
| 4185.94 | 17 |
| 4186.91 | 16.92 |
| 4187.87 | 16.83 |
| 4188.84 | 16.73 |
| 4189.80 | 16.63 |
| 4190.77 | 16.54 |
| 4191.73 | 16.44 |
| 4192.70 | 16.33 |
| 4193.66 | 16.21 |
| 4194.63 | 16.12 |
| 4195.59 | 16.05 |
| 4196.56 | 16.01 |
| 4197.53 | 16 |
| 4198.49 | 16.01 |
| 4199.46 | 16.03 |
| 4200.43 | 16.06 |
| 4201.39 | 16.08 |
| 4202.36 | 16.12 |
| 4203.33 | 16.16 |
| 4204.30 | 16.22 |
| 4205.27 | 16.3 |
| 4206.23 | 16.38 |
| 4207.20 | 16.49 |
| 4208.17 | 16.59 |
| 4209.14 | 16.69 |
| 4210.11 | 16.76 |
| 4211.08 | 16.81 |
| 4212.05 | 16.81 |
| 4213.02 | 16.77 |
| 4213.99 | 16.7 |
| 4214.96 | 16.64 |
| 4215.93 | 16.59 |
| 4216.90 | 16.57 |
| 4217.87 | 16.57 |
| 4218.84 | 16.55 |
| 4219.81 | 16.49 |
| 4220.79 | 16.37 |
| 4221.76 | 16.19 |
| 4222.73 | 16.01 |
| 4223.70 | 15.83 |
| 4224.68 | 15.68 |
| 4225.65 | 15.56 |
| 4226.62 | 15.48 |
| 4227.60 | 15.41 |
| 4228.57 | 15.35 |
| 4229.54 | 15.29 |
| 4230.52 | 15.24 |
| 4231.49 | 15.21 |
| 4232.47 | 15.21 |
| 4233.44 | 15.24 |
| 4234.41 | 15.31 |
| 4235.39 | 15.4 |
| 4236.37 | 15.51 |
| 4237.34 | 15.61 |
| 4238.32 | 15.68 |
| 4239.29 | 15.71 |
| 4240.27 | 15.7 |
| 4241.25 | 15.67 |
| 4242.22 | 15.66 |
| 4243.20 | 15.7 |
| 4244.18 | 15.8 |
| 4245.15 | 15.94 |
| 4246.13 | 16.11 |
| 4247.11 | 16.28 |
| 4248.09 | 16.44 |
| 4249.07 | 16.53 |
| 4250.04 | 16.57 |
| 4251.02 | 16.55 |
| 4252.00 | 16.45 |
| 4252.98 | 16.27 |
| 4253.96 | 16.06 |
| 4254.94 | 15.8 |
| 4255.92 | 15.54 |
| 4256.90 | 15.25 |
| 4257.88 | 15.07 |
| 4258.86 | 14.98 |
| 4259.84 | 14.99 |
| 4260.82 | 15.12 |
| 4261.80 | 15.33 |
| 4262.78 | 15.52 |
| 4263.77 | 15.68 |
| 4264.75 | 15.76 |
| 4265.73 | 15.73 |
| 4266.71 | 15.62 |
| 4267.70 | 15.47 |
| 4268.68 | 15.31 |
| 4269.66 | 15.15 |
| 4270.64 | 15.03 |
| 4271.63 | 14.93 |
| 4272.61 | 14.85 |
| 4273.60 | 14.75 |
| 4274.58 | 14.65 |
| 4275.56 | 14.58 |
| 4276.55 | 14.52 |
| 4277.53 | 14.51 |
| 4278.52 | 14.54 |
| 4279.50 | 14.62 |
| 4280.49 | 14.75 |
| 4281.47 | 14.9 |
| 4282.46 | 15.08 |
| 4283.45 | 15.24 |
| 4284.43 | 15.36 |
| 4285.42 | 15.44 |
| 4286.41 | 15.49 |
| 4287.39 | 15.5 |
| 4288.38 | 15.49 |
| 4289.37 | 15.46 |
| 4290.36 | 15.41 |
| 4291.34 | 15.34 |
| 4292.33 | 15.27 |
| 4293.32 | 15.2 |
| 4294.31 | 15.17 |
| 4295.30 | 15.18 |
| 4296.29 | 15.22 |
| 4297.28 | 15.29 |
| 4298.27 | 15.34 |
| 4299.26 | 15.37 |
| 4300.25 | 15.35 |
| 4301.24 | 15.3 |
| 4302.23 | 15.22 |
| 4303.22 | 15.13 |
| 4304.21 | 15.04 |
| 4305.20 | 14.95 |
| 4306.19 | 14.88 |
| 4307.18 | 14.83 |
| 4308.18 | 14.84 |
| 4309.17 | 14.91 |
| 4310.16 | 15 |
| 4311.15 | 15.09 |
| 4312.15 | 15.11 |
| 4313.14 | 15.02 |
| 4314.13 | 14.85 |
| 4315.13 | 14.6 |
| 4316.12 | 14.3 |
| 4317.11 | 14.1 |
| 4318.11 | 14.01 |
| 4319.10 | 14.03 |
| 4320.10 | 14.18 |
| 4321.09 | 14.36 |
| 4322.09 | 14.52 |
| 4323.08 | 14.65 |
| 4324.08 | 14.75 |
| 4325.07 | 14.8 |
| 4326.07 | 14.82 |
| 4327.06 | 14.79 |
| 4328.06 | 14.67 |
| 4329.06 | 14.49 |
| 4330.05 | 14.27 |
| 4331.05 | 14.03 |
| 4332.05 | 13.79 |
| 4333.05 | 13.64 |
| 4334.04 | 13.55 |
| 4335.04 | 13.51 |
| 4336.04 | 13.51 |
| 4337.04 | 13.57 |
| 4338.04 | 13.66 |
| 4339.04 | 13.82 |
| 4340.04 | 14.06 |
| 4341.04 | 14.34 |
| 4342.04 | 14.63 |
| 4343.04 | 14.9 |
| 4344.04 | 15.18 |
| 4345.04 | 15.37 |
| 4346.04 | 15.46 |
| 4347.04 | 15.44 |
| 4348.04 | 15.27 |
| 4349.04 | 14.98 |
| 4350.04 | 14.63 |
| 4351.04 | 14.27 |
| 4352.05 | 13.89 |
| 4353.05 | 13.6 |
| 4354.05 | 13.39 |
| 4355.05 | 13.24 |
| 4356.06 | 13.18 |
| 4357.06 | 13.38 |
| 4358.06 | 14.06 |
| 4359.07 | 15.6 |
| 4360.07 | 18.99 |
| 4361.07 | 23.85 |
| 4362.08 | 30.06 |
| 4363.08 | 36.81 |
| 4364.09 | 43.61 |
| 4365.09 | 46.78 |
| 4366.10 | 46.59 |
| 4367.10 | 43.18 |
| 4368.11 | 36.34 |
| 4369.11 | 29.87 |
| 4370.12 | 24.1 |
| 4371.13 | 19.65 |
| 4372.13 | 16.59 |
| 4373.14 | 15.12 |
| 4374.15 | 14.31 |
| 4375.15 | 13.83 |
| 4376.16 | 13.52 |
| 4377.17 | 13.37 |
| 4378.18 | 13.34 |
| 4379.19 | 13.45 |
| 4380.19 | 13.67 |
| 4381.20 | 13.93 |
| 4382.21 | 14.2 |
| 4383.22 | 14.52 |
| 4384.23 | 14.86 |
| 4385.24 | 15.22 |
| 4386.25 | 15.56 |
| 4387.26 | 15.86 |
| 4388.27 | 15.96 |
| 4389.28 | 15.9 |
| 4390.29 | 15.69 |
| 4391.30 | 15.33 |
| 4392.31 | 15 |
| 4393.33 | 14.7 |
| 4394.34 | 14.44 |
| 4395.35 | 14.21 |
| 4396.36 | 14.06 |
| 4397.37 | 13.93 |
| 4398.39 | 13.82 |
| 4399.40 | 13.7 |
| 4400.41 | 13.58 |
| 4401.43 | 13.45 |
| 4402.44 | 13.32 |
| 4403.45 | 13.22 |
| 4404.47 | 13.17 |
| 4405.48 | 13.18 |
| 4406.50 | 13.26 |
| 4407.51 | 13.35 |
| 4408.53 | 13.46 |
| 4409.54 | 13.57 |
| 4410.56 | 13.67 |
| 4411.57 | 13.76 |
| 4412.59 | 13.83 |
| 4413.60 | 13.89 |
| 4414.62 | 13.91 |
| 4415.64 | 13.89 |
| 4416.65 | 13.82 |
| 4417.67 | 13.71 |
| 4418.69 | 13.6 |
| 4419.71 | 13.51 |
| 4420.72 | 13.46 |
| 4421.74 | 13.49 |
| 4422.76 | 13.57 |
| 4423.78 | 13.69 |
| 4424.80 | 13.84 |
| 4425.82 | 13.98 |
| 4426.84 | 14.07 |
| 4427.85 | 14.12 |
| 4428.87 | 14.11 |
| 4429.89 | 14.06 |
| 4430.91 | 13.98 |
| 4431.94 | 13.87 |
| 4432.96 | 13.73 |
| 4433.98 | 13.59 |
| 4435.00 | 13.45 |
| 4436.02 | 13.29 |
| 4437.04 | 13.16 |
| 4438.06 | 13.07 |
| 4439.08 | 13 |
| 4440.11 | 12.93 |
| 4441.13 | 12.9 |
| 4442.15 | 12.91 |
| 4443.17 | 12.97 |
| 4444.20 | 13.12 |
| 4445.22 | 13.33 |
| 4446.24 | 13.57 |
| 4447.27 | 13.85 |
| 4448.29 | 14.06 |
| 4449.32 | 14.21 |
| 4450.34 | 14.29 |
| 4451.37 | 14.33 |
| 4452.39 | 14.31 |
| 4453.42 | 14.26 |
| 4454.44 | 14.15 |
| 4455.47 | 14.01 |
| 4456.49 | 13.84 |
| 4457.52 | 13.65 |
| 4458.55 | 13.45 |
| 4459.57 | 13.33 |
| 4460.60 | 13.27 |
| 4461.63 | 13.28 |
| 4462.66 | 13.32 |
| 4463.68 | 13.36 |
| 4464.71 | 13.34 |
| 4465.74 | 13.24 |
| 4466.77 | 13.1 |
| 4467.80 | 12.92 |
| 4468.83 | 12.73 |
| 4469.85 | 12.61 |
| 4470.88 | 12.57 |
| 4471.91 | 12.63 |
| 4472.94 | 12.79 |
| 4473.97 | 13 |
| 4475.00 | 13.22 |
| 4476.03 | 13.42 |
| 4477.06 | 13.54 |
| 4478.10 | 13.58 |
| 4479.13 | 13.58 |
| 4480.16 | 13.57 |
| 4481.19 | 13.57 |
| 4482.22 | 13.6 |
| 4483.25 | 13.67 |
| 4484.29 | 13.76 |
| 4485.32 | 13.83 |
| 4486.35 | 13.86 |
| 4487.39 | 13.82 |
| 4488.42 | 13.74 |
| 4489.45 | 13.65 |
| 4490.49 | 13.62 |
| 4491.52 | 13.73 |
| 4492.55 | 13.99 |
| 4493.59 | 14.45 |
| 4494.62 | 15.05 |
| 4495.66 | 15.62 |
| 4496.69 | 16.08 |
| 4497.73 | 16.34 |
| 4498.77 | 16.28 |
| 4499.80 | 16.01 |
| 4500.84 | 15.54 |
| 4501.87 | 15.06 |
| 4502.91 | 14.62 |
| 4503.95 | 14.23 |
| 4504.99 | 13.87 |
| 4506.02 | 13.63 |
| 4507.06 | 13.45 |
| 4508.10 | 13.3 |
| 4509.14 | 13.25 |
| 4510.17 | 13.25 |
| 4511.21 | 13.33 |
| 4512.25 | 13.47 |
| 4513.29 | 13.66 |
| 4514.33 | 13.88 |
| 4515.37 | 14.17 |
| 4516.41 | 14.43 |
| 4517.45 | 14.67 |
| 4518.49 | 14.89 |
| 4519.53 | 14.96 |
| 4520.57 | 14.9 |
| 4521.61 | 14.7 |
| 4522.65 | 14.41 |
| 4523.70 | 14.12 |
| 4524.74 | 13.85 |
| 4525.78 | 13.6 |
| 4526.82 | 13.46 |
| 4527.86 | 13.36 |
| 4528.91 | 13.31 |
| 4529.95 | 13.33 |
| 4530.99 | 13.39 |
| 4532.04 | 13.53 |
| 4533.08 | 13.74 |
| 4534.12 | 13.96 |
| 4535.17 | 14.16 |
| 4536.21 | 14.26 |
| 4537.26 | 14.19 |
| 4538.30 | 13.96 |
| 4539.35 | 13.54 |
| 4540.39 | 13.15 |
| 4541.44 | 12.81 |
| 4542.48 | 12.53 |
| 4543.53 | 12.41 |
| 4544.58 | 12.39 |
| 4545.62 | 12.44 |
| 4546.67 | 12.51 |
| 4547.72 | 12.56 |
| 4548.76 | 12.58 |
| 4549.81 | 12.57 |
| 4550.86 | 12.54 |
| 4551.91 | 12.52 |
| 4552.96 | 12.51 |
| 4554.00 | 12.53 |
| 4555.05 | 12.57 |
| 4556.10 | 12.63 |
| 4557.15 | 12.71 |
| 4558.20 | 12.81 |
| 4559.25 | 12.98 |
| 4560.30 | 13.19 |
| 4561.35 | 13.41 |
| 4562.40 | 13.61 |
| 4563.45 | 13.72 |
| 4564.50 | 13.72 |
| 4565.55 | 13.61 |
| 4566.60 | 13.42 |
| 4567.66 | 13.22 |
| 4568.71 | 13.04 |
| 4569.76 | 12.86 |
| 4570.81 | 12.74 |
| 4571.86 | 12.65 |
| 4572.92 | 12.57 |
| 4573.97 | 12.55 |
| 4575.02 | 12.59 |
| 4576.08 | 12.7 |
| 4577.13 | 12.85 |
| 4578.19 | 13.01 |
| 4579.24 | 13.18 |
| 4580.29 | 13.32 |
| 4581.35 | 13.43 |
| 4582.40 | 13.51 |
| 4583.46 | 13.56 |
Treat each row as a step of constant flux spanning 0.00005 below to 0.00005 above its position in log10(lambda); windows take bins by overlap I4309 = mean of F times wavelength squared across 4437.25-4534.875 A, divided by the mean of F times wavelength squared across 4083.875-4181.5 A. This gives 0.9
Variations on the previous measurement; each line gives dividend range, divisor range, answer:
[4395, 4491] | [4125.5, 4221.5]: 0.90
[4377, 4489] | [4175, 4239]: 0.94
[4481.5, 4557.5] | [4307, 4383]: 0.86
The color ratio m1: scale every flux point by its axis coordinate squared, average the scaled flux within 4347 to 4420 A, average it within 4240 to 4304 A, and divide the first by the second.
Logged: 1.18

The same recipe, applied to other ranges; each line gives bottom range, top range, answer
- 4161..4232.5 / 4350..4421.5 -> 1.16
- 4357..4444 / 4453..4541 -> 0.87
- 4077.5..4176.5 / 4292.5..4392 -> 1.03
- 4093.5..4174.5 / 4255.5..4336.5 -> 0.88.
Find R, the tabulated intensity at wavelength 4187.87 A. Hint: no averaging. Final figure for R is 16.83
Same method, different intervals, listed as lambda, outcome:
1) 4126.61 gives 30.88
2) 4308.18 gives 14.84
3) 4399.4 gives 13.7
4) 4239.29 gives 15.71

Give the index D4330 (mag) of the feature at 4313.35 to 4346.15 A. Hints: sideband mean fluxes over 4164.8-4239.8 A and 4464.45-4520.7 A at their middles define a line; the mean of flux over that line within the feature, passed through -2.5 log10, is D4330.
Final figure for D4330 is 0.07 mag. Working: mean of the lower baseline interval 16.2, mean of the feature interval 14.3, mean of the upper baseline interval 13.9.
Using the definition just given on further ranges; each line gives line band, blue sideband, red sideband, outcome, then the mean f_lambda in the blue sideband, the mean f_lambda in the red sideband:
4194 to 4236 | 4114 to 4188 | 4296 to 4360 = 0.051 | 18.1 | 14.6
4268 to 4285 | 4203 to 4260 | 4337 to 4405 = 0.115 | 16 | 17.7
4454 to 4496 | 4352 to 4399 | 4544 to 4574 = 0.167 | 19.3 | 12.9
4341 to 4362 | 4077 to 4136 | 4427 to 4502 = -0.001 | 19.1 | 13.8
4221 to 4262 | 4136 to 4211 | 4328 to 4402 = 0.082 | 16.6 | 17.5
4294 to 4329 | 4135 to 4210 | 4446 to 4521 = 0.041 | 16.6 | 13.9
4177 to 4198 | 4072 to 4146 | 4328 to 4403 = 0.109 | 18.7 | 17.4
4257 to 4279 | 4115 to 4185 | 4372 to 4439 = 0.081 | 18.2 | 14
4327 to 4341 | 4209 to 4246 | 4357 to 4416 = 0.241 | 15.9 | 18.1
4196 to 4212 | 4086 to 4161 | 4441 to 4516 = 0.076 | 18.6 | 13.8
